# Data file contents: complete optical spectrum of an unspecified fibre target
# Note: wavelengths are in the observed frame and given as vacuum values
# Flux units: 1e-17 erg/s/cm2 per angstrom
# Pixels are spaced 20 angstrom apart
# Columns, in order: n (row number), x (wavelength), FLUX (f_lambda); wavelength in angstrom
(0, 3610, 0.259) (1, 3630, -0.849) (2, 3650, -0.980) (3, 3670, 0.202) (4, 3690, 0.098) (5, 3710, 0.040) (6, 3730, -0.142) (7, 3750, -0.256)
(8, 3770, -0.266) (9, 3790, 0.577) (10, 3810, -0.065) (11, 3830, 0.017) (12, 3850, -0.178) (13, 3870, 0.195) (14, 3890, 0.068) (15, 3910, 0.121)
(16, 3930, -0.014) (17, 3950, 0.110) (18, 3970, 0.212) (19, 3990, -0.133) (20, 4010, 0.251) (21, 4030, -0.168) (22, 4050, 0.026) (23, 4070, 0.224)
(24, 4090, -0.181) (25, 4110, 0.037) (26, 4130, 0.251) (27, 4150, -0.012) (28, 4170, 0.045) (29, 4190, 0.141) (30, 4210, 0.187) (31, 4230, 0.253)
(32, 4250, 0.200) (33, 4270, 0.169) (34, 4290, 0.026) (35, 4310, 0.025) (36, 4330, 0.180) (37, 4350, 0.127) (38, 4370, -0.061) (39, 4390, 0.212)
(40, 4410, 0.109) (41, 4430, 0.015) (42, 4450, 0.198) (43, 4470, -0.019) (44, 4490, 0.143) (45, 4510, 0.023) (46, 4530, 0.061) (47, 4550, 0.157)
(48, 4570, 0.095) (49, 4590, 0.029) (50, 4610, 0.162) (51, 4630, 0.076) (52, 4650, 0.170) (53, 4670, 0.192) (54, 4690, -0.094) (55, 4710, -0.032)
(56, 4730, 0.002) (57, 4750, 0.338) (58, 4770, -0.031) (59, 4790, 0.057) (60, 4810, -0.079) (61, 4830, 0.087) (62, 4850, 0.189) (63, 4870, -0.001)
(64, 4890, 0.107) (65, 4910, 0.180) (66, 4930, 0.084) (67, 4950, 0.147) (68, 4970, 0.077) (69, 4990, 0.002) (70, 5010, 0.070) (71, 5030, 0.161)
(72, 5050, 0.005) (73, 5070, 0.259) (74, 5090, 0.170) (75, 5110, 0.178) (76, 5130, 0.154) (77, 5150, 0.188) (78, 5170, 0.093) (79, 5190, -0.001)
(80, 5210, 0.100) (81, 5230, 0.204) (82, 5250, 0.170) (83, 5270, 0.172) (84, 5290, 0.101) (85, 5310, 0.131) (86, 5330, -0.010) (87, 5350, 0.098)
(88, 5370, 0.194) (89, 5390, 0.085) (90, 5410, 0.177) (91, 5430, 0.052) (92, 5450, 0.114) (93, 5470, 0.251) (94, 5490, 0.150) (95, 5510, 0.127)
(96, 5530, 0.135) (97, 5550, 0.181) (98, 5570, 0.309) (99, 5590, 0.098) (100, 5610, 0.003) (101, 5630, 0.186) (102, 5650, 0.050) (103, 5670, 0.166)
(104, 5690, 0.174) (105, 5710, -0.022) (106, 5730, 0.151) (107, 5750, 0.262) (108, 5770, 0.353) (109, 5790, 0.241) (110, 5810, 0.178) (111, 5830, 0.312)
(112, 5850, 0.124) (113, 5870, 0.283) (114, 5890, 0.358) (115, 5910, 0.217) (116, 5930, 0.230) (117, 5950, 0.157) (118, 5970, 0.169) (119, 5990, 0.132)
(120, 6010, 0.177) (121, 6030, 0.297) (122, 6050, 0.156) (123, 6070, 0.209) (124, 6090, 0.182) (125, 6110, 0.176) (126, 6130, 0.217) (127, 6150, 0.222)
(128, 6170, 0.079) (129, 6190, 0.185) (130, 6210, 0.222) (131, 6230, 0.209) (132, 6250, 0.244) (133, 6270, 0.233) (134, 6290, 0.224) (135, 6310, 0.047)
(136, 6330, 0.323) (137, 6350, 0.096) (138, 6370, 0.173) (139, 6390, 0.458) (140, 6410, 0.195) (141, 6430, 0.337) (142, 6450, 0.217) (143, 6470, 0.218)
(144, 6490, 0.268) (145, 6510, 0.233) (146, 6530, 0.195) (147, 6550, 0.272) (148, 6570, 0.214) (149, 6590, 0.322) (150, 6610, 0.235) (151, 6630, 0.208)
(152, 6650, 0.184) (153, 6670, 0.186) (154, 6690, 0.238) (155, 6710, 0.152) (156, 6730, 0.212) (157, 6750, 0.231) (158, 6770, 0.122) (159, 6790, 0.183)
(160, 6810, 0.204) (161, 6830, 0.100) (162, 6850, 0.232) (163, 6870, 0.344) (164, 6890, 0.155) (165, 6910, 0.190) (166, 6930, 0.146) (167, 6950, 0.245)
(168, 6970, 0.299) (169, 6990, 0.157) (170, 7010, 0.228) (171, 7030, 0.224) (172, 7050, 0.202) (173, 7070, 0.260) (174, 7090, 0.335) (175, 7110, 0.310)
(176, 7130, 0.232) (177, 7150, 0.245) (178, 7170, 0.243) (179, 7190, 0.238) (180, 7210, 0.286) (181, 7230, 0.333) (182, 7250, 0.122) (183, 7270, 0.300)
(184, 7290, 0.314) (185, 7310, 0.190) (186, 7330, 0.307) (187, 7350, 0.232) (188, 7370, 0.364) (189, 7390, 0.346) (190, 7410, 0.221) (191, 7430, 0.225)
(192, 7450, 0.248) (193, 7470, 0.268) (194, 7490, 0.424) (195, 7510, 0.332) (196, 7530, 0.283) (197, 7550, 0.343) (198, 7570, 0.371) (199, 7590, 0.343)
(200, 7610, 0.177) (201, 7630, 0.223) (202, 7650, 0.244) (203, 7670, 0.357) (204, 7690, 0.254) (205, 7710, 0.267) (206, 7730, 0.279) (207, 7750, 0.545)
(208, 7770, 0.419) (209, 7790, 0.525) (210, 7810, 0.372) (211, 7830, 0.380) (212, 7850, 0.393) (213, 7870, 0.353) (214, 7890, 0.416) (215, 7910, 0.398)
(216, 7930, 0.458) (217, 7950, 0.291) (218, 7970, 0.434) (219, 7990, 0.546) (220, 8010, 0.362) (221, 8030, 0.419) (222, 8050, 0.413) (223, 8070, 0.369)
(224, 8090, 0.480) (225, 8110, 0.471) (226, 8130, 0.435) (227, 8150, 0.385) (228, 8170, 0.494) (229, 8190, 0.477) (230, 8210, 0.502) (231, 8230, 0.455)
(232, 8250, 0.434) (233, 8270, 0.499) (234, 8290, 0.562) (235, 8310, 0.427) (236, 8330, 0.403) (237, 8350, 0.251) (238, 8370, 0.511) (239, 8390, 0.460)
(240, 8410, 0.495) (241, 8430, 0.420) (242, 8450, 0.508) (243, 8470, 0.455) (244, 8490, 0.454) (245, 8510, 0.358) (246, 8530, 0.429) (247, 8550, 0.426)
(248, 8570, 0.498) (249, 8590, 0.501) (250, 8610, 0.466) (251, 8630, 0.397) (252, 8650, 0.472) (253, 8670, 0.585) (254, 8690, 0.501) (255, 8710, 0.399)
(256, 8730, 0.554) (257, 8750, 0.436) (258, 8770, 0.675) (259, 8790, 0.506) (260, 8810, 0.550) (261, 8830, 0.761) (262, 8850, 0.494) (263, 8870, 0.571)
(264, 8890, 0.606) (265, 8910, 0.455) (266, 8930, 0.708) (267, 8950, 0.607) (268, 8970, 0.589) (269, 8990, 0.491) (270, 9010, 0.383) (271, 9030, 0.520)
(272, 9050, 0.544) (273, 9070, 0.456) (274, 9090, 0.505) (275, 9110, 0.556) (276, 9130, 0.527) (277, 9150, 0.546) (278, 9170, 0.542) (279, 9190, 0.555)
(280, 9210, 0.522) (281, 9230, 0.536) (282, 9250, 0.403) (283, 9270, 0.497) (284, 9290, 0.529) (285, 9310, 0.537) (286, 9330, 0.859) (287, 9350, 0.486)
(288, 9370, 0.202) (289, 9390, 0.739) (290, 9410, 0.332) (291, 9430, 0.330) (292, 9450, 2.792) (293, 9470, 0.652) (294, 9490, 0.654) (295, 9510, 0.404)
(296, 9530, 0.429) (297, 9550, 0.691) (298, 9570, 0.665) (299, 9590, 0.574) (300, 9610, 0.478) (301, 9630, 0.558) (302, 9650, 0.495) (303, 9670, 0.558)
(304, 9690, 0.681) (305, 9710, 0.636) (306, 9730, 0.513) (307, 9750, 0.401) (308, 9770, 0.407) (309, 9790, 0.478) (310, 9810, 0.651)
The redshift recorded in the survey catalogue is 0.94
